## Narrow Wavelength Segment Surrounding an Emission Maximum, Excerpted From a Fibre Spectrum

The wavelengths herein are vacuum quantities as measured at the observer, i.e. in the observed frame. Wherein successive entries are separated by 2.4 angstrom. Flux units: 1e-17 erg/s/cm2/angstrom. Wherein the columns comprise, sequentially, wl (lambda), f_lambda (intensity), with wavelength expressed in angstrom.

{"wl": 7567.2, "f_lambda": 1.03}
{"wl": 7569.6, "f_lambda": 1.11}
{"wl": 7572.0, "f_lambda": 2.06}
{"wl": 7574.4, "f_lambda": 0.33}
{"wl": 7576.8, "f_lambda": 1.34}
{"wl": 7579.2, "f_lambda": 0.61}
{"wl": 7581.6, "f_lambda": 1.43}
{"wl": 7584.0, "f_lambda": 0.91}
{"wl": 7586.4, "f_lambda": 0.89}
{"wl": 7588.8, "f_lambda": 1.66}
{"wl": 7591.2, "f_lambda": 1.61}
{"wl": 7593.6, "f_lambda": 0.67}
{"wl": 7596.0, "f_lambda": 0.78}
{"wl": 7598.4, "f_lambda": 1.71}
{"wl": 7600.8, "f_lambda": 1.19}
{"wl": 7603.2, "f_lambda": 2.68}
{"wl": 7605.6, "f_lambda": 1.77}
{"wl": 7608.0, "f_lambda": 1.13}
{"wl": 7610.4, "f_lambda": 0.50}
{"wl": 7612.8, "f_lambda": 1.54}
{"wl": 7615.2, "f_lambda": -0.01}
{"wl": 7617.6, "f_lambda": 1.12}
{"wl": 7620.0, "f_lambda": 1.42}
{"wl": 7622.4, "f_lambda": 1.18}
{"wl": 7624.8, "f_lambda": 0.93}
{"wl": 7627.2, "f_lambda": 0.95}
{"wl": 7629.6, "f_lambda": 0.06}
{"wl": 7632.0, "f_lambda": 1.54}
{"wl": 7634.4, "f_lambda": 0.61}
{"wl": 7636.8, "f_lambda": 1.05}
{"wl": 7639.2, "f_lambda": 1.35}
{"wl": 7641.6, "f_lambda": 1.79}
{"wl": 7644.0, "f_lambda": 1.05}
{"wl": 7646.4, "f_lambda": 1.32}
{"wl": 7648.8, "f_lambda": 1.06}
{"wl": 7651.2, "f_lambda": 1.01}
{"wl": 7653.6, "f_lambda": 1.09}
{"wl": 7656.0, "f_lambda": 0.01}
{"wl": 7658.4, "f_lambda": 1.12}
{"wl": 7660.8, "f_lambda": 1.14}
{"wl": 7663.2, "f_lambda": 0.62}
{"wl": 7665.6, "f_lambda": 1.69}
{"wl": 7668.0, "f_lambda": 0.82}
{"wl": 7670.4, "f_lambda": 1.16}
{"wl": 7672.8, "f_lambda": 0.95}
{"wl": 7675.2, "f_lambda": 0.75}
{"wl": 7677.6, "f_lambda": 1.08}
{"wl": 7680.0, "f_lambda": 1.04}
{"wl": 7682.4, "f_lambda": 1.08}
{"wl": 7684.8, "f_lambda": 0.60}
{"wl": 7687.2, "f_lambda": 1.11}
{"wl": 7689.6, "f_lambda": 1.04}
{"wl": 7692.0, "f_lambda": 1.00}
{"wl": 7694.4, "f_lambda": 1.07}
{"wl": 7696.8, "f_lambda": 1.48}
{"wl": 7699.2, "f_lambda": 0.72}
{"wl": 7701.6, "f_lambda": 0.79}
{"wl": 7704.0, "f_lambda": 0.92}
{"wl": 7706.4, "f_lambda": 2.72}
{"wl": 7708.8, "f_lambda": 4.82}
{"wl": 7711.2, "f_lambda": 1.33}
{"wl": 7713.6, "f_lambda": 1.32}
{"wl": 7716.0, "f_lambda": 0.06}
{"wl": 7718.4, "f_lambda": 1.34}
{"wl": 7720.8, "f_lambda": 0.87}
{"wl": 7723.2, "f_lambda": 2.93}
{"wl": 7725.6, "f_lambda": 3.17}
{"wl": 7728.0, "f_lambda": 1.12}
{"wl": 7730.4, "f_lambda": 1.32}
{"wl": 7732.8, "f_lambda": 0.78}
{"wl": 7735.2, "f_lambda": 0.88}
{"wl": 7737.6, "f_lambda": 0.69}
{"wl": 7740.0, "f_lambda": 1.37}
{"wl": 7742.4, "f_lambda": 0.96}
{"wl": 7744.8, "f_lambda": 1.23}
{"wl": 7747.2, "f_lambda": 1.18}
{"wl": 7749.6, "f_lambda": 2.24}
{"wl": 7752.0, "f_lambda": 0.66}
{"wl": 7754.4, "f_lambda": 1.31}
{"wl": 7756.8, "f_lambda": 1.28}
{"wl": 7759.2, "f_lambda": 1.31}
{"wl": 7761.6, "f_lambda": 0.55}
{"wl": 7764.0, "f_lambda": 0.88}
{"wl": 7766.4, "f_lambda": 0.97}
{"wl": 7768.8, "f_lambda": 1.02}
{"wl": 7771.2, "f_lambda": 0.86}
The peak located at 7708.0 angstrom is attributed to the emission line [S II]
